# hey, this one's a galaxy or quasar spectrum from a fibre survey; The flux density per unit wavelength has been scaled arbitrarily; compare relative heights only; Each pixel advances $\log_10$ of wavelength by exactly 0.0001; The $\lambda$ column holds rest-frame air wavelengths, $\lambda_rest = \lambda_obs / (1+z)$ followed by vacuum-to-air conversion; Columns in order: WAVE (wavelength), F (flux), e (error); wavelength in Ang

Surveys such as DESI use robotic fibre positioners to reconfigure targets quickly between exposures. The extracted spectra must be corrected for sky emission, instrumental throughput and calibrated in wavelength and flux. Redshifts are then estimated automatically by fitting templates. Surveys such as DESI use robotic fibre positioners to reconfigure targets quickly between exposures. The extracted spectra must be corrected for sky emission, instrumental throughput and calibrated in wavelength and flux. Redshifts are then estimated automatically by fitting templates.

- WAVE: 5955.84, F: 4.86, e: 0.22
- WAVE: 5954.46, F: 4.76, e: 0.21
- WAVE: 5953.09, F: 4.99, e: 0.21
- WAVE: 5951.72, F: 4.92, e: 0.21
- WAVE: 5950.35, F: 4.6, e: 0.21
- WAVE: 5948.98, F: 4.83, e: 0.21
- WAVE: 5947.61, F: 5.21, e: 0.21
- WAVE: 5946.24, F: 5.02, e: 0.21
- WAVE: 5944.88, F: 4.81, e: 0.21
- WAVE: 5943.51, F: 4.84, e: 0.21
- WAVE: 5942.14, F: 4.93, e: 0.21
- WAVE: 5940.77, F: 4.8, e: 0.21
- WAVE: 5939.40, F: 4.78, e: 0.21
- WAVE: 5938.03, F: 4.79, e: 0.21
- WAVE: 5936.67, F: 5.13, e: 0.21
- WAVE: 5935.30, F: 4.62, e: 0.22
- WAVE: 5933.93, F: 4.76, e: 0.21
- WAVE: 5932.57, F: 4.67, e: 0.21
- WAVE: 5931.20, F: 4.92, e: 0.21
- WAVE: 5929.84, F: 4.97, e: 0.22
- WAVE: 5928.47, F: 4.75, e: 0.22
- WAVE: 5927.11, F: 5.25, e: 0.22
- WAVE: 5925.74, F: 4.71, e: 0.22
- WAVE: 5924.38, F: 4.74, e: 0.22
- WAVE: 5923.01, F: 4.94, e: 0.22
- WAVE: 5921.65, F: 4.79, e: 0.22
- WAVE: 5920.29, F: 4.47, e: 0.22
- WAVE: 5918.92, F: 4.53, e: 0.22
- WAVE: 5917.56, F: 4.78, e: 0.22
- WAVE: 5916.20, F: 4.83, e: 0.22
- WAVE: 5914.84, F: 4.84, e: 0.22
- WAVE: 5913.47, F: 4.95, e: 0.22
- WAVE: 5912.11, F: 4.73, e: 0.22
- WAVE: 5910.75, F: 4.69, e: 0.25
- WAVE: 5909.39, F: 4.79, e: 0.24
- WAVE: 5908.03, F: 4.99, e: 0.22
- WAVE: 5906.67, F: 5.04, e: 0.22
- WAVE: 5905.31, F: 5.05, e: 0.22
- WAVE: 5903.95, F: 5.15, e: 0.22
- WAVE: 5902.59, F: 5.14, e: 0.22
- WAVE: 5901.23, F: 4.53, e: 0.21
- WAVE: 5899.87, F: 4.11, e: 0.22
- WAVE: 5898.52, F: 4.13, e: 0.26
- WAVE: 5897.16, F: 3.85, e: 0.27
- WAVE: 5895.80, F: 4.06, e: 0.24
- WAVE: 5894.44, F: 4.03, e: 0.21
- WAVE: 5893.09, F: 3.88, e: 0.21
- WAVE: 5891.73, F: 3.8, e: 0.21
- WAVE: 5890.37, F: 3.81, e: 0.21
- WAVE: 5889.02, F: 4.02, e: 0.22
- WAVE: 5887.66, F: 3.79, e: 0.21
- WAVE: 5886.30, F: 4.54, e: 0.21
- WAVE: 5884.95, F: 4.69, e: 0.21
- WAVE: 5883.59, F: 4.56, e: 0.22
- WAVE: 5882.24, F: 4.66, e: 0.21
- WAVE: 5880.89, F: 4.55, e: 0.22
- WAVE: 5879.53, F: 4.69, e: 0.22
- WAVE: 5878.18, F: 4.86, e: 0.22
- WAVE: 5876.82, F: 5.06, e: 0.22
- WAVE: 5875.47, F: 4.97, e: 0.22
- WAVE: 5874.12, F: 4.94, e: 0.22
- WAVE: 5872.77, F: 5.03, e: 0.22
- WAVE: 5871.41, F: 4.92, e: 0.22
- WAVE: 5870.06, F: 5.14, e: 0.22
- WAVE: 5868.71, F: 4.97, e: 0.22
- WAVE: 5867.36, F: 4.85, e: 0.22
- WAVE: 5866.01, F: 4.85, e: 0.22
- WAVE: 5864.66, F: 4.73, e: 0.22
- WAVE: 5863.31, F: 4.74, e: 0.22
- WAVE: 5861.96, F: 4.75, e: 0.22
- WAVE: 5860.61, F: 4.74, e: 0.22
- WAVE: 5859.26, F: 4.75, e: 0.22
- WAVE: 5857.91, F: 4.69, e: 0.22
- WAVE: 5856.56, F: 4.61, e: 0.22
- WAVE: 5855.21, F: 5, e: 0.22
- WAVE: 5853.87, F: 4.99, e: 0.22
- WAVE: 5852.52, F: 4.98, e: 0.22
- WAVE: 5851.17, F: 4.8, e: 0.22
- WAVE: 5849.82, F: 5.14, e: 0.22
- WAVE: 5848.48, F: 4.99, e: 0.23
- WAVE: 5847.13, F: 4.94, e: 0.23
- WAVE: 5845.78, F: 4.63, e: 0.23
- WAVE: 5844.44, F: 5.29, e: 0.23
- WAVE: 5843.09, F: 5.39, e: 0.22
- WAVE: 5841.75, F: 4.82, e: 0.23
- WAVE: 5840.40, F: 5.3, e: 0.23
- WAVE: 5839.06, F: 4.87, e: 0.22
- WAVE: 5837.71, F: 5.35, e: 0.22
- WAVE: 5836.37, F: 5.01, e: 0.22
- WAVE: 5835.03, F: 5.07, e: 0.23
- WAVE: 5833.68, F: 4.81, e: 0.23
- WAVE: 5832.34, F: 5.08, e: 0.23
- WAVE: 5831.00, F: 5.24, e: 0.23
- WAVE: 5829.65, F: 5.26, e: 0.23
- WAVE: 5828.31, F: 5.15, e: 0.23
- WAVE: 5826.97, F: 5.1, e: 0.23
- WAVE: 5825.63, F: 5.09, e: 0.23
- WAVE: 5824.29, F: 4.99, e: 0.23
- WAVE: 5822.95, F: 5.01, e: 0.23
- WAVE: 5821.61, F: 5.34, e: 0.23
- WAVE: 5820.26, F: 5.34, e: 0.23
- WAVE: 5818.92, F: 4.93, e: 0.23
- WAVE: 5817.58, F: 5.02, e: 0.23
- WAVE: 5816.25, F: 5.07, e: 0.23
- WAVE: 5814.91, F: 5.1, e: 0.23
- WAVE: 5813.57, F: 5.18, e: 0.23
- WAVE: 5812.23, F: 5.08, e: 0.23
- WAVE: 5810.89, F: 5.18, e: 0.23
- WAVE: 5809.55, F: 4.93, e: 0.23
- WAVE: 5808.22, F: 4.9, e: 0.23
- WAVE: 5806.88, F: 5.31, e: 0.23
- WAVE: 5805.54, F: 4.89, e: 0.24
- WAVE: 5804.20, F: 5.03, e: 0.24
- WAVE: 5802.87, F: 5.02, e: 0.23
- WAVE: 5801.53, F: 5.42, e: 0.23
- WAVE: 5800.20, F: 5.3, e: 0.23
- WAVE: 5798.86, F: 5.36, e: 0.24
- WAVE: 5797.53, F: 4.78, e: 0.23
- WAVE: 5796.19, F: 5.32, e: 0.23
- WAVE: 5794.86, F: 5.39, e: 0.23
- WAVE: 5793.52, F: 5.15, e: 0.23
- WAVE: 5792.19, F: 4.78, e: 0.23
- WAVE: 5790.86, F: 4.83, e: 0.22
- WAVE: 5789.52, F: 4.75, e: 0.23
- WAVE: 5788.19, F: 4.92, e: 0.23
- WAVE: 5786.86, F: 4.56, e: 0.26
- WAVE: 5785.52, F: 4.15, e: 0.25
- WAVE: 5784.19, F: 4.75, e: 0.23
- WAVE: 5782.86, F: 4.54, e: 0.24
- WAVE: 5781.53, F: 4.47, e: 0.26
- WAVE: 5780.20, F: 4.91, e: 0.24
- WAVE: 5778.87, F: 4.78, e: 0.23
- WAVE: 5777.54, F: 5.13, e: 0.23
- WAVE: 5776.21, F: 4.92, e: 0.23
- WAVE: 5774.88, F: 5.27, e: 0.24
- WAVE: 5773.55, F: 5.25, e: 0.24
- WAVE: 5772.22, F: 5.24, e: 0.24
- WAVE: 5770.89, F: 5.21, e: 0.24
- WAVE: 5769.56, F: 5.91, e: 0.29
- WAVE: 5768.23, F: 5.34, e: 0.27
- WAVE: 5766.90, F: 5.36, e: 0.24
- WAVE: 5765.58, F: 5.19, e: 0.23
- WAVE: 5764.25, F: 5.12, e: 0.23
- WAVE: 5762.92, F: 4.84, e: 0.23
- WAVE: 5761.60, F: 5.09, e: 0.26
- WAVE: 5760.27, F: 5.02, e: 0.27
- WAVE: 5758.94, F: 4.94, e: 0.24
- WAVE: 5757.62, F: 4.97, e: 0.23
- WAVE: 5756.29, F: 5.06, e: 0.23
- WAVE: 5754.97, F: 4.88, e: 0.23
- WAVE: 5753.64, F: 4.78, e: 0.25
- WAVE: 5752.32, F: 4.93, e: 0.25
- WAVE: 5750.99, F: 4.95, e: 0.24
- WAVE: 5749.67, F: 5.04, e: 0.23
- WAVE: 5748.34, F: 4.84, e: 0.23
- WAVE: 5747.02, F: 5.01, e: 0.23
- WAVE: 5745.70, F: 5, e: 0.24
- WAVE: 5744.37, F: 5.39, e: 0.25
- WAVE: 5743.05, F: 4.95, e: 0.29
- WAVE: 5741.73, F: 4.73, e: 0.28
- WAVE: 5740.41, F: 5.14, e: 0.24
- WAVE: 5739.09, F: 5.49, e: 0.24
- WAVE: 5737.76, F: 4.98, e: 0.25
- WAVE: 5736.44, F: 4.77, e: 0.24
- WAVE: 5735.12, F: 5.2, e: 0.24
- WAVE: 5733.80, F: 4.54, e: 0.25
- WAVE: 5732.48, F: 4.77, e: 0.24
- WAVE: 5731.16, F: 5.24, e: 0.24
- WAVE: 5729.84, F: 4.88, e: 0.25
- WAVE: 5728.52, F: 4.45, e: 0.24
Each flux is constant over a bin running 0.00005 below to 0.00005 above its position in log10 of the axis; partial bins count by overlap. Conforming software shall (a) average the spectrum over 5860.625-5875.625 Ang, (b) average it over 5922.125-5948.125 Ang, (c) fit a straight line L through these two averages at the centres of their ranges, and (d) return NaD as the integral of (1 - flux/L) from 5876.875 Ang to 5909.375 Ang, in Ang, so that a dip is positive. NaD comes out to 2.9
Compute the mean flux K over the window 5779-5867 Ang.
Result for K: 4.98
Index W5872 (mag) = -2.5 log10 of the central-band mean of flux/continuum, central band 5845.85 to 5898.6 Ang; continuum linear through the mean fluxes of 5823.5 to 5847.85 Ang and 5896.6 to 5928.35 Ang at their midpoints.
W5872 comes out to 0.07 mag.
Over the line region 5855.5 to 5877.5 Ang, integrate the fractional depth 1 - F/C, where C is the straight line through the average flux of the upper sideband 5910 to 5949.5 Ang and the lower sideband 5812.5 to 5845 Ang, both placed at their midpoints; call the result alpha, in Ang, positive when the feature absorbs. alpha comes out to 0.6 Ang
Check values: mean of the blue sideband 5.12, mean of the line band 4.86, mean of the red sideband 4.83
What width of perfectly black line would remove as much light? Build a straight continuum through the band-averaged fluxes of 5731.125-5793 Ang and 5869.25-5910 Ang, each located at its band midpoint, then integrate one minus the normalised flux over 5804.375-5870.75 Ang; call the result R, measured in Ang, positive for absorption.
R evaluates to -3.9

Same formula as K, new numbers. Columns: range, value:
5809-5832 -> 5.12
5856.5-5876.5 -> 4.86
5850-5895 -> 4.65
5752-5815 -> 5.03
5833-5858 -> 4.99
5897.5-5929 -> 4.77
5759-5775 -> 5.22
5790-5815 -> 5.1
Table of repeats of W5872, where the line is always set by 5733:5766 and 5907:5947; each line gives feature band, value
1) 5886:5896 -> 0.22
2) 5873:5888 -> 0.04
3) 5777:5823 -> -0.01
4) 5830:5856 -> -0.03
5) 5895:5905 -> 0.10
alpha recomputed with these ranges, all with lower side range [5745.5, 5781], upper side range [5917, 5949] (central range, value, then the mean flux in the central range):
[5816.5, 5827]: -0.2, 5.1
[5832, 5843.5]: -0.2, 5.07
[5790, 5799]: -0.1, 5.06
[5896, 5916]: 0.7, 4.7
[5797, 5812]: -0.3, 5.11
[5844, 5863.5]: 0.3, 4.87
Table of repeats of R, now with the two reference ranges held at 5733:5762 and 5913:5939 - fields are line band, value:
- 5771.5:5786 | 0.3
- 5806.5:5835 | -1.1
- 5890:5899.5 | 1.8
